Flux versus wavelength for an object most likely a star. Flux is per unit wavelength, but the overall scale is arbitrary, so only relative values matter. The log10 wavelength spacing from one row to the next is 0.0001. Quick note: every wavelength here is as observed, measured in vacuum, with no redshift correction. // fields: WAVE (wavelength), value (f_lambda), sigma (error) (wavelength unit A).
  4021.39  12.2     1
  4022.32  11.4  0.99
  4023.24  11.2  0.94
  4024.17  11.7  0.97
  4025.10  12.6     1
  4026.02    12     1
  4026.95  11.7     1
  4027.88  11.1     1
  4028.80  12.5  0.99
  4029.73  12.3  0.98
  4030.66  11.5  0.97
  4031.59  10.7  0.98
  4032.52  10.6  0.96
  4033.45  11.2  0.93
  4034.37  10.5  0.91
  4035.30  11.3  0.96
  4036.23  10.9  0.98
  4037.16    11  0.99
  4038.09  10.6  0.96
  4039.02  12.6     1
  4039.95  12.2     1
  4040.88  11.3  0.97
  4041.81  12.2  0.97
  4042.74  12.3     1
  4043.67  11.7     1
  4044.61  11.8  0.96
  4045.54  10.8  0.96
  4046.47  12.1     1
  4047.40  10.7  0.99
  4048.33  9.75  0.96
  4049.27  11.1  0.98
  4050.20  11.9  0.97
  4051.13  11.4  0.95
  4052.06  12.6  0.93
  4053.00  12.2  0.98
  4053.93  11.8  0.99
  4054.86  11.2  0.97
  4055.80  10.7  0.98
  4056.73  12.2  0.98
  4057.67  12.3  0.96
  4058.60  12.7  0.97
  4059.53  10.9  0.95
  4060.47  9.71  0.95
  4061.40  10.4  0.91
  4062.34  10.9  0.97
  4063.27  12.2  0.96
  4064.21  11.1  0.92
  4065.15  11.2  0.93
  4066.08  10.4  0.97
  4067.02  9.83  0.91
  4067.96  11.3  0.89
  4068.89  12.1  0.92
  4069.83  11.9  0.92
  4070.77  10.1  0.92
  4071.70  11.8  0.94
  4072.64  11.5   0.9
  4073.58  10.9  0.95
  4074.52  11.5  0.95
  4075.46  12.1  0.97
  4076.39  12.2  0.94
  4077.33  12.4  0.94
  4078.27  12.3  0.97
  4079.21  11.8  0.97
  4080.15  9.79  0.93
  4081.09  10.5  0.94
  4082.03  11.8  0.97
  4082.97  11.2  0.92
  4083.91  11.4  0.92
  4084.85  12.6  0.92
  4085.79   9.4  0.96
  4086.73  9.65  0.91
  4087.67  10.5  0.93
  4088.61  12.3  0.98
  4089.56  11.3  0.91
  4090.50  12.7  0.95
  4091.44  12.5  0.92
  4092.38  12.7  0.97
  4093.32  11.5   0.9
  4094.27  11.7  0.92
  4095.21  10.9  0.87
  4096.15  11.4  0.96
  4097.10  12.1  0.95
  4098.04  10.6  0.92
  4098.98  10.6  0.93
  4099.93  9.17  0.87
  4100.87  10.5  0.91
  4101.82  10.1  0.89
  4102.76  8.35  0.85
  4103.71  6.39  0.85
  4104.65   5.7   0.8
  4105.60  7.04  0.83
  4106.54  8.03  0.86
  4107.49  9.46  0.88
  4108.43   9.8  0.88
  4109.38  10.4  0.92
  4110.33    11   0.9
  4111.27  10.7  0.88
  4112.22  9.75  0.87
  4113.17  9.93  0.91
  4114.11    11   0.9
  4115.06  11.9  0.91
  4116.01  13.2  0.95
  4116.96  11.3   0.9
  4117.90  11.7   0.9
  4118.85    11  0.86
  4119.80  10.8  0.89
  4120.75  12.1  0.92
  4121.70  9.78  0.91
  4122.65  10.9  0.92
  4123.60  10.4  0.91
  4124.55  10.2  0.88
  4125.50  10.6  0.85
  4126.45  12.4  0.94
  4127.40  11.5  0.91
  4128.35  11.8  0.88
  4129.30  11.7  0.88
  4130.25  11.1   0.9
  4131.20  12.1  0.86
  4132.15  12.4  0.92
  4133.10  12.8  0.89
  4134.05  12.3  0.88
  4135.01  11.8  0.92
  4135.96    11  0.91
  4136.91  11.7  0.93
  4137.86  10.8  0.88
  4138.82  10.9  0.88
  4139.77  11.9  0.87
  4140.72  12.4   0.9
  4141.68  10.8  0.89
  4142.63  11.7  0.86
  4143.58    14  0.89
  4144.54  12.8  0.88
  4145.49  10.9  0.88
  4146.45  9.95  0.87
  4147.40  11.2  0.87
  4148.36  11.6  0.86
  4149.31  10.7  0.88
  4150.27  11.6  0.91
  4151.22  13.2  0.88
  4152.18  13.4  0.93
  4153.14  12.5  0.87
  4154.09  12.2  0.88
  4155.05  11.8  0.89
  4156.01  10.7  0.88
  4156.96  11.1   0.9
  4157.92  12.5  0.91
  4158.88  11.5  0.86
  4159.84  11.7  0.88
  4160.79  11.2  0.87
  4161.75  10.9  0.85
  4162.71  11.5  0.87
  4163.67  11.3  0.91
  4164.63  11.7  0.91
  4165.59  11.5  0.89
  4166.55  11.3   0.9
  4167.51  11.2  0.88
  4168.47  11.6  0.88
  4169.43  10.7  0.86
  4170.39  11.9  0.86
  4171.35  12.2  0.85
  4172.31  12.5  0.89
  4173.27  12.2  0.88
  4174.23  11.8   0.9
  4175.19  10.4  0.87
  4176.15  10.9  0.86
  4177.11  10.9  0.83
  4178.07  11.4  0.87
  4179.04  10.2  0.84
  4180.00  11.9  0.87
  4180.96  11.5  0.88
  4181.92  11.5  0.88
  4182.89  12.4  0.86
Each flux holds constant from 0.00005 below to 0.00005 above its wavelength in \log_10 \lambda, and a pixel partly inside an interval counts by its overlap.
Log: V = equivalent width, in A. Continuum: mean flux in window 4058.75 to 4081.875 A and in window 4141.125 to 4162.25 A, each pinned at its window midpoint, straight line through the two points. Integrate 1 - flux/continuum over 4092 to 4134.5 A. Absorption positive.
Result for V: 3.0 A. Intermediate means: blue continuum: 11.2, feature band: 10.7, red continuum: 11.7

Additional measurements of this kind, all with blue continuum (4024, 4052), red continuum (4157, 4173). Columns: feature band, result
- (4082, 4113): 3.09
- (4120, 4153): -0.16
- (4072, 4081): -0.05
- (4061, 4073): 0.38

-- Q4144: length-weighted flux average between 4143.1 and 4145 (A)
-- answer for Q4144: 13.4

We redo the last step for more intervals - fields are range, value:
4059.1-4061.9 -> 10.3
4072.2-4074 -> 11.2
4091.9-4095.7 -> 11.7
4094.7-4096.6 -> 11.2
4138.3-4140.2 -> 11.4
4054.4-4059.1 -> 11.8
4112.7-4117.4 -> 11.5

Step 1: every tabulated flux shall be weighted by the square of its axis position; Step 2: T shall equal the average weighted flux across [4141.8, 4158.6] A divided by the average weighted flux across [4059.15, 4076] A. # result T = 1.11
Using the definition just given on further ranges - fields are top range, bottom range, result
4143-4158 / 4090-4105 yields 1.16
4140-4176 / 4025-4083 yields 1.08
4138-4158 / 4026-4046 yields 1.08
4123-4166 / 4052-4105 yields 1.09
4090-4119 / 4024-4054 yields 0.93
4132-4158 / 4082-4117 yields 1.15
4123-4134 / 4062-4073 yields 1.07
